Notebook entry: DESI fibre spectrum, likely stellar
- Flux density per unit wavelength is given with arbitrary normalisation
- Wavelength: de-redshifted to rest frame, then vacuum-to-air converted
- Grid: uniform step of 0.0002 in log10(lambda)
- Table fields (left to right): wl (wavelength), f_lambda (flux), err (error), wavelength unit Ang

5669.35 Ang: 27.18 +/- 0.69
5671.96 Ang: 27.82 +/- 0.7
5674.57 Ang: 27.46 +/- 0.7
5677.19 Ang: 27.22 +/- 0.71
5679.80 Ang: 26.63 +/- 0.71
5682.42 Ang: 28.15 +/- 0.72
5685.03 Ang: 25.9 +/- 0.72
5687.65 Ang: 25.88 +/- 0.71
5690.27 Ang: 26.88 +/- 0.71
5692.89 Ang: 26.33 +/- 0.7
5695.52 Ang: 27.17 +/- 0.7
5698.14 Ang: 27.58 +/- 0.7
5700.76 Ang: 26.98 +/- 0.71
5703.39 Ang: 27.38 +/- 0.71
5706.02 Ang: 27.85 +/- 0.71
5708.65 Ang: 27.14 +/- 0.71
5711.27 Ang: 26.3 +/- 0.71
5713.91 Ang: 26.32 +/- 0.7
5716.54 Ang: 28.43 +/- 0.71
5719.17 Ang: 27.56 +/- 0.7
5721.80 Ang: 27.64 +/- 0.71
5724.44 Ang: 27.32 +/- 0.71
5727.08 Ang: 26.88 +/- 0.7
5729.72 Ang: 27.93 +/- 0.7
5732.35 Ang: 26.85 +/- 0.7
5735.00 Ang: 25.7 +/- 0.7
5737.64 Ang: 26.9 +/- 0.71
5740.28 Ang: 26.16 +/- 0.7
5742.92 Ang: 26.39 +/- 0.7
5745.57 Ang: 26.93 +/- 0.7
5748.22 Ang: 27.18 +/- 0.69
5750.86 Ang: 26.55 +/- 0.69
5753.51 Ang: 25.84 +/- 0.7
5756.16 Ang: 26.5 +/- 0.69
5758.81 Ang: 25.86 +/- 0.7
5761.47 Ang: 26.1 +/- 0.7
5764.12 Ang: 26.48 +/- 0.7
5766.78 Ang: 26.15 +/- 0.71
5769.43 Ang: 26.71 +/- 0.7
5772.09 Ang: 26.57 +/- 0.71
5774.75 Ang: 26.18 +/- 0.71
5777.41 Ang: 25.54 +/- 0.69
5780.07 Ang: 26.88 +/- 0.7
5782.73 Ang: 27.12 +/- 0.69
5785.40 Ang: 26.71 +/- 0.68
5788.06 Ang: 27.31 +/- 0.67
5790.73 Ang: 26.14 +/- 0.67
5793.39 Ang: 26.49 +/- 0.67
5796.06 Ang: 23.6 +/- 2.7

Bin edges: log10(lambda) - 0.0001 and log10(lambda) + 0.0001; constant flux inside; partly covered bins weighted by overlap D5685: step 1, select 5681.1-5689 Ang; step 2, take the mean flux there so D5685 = 26.7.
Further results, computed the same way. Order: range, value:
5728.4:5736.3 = 26.8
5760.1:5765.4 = 26.3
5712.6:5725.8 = 27.5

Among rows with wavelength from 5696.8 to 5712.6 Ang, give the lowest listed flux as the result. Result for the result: 26.3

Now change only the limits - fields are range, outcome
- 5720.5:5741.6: 25.7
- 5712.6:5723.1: 26.32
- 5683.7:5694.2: 25.88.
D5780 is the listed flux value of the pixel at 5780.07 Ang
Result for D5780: 26.88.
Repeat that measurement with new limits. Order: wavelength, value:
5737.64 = 26.9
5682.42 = 28.15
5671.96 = 27.82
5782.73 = 27.12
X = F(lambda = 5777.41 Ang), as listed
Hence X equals 25.54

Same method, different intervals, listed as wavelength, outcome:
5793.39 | 26.49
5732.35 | 26.85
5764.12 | 26.48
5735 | 25.7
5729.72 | 27.93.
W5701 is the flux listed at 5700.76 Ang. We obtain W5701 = 26.98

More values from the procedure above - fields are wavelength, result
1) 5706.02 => 27.85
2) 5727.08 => 26.88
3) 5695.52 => 27.17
